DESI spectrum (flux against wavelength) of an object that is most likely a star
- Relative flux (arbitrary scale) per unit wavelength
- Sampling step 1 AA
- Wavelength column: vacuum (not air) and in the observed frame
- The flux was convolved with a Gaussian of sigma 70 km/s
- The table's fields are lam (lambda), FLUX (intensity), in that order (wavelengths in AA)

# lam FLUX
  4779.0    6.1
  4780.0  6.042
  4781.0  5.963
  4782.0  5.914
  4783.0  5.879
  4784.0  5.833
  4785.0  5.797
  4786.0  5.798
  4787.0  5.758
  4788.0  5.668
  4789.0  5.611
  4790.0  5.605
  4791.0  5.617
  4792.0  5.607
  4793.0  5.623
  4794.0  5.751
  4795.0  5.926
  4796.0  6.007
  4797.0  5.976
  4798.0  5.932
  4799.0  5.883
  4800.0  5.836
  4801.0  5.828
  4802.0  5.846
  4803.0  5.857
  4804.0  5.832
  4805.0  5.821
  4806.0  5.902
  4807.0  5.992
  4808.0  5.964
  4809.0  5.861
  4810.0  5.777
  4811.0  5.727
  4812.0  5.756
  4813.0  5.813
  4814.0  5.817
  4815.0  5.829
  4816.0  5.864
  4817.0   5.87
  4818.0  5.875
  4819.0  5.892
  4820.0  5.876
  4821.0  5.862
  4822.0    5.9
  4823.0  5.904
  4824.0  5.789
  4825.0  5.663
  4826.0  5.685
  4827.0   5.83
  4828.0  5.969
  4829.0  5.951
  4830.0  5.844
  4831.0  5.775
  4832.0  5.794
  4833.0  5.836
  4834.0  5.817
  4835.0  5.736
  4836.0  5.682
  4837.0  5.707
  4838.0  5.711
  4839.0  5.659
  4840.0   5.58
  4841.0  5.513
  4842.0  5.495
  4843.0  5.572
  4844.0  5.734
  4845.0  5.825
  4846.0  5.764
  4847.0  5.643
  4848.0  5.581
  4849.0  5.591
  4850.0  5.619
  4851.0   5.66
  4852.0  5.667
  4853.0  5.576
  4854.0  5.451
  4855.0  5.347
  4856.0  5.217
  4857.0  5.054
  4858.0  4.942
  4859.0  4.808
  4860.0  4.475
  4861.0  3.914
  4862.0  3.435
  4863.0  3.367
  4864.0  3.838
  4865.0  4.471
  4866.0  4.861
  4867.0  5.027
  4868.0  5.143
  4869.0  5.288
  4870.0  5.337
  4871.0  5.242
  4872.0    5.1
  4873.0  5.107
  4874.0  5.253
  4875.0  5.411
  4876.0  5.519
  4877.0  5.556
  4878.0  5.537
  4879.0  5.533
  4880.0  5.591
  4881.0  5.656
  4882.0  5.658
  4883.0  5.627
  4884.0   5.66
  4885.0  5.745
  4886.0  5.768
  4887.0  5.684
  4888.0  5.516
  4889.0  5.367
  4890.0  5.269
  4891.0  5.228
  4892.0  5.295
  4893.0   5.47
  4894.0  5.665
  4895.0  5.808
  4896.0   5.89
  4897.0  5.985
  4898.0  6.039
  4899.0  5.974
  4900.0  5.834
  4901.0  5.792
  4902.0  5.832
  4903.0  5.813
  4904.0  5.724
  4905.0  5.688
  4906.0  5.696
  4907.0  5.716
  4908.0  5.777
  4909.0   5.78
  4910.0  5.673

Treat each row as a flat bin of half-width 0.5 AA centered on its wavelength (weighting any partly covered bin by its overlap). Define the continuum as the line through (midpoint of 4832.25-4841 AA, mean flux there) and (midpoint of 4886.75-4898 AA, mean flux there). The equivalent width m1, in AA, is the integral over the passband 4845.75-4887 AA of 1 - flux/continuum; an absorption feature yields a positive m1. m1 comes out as 3.2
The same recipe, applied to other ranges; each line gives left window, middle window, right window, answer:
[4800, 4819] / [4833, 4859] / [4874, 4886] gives 0.71 AA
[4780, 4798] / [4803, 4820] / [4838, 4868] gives -0.88 AA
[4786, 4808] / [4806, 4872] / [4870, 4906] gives 2.69 AA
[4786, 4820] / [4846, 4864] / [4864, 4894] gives 1.63 AA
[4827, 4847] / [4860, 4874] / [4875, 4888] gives 2.50 AA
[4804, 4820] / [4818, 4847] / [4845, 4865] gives -1.69 AA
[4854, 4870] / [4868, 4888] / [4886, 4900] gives -1.21 AA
